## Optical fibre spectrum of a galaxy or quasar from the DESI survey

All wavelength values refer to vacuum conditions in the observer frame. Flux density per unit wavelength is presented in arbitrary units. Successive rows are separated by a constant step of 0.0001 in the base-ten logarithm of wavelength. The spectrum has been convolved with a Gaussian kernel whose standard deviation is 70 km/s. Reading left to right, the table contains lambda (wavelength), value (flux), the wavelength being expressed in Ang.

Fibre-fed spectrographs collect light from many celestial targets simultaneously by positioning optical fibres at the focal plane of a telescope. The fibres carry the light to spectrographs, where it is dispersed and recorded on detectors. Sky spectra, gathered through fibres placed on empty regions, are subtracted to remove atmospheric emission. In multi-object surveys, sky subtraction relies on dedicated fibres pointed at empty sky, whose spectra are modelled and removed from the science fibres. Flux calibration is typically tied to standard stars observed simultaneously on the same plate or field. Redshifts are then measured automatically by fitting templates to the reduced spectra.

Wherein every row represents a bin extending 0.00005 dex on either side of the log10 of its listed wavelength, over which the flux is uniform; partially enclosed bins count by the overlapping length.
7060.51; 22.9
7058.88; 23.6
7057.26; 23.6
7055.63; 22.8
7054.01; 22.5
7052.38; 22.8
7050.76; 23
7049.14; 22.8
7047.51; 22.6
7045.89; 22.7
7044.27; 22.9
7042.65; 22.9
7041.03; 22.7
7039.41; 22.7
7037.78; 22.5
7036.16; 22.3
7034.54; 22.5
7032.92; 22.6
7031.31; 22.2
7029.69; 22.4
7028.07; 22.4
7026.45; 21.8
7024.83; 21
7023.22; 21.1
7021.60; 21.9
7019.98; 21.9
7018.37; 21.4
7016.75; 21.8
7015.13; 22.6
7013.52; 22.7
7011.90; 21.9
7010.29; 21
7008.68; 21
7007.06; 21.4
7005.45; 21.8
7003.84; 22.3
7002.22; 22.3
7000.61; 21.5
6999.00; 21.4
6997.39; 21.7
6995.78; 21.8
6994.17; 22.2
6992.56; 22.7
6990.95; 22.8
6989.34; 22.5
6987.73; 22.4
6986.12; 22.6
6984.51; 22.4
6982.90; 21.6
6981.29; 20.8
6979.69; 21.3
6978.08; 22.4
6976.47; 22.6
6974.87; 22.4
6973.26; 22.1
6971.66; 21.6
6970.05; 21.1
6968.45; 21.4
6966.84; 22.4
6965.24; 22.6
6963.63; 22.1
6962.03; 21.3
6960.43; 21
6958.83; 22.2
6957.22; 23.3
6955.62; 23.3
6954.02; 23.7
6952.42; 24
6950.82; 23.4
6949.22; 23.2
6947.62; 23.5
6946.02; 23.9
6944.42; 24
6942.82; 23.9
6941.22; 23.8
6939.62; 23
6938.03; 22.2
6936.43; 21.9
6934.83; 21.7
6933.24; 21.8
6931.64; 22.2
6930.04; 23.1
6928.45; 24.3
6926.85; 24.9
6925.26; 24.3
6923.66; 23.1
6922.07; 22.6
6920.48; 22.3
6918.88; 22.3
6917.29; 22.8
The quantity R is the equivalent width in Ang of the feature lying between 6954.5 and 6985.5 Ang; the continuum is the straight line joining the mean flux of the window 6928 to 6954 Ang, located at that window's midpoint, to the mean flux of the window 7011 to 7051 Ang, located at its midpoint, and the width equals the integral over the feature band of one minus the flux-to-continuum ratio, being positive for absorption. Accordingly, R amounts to 1.1 Ang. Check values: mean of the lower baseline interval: 23.1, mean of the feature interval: 22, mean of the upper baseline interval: 22.3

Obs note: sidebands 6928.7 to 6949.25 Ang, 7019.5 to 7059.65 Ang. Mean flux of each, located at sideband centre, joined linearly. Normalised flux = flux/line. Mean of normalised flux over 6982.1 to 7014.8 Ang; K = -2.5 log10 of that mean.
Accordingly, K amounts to 0.03 mag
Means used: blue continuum 23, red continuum 22.5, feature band 22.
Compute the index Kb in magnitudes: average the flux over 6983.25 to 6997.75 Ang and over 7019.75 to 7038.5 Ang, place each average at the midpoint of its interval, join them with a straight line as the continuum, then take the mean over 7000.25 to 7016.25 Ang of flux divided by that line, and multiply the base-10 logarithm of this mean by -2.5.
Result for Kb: 0.017 mag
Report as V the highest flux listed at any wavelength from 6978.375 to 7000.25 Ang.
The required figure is 22.8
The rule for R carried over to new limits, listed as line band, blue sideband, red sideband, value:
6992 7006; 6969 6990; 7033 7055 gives 0.1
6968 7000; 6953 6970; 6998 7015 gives 0.1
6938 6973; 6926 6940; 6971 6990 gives -0.5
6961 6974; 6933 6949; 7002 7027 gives 0.4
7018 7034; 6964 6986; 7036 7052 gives 0.4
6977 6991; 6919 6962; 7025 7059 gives 0.5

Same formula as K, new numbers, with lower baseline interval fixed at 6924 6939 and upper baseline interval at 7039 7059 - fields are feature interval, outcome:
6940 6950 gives -0.03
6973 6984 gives 0.05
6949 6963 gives 0.01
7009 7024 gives 0.05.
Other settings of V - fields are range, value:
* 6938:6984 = 24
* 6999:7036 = 22.7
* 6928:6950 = 24.3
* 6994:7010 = 22.3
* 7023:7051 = 23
